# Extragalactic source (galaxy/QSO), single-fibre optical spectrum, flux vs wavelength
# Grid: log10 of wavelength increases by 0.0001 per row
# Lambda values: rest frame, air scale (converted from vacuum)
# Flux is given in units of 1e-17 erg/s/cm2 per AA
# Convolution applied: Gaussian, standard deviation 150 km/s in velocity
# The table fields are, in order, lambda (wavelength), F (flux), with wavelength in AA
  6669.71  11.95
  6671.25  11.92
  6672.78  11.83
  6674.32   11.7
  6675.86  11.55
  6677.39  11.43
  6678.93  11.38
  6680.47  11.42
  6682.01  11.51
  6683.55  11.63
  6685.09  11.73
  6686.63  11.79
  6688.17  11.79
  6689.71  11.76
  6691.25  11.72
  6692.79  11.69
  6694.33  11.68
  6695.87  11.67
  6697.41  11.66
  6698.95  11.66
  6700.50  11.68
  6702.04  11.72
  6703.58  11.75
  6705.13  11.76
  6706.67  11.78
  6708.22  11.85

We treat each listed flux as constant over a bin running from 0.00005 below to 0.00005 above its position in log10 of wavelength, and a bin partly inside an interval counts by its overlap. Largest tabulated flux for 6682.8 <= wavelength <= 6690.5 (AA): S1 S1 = 11.79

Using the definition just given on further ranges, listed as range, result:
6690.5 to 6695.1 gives 11.72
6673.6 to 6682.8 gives 11.7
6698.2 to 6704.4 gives 11.75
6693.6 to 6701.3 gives 11.68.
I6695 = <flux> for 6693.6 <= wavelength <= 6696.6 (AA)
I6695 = 11.7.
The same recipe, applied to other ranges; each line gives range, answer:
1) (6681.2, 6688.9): 11.7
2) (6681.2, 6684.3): 11.6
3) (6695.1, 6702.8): 11.7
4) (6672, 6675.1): 11.8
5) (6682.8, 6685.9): 11.7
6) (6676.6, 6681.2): 11.4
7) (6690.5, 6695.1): 11.7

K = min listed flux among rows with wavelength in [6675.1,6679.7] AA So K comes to 11.38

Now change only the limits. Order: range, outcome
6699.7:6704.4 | 11.68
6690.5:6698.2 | 11.66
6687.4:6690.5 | 11.76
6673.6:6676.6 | 11.55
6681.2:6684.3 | 11.51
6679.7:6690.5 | 11.42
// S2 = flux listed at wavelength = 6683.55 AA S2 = 11.63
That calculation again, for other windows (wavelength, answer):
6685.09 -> 11.73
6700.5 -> 11.68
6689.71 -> 11.76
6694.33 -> 11.68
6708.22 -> 11.85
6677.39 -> 11.43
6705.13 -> 11.76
